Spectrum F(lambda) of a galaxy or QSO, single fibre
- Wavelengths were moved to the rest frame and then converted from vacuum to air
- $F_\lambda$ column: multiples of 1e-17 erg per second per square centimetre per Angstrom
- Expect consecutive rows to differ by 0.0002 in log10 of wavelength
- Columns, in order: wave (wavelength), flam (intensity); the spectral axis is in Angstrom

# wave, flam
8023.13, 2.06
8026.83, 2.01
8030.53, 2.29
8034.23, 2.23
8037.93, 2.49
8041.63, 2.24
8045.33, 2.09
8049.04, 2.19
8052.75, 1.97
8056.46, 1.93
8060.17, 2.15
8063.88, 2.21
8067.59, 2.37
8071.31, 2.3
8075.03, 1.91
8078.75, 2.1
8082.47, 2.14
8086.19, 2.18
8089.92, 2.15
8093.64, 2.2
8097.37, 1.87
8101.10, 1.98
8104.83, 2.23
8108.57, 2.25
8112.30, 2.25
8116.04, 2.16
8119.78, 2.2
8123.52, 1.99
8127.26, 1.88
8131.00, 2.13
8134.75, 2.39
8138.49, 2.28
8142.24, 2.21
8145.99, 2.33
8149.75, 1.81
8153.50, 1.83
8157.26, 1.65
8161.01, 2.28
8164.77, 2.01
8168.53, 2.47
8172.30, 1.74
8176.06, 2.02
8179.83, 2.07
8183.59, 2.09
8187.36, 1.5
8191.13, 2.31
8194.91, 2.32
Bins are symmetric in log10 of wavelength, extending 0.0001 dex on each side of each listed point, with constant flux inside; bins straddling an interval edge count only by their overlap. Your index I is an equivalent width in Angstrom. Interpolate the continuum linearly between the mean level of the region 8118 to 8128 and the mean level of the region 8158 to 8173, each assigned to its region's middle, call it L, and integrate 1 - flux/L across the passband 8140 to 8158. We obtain 0.8 Angstrom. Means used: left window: 2.04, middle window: 1.99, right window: 2.12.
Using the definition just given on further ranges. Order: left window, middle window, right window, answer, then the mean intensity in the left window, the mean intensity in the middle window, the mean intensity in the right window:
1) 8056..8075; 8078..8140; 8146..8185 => -0.9 Angstrom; 2.18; 2.14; 2.01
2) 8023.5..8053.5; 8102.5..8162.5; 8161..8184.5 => 0.0 Angstrom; 2.19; 2.11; 2.08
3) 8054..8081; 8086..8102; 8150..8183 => 0.2 Angstrom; 2.13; 2.07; 2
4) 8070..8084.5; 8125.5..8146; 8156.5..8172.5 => -1.0 Angstrom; 2.11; 2.19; 2.09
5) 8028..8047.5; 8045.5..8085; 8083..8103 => 0.8 Angstrom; 2.26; 2.13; 2.08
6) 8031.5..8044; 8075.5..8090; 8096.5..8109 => 0.2 Angstrom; 2.31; 2.12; 2.08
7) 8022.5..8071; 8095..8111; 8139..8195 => 0.2 Angstrom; 2.18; 2.09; 2.04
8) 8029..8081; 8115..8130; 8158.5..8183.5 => 0.5 Angstrom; 2.18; 2.06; 2.09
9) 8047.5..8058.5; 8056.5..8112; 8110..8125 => -1.4 Angstrom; 2.03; 2.14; 2.16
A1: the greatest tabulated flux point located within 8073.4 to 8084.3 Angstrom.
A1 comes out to 2.14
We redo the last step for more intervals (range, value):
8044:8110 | 2.37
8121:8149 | 2.39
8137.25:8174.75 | 2.47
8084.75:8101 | 2.2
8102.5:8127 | 2.25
